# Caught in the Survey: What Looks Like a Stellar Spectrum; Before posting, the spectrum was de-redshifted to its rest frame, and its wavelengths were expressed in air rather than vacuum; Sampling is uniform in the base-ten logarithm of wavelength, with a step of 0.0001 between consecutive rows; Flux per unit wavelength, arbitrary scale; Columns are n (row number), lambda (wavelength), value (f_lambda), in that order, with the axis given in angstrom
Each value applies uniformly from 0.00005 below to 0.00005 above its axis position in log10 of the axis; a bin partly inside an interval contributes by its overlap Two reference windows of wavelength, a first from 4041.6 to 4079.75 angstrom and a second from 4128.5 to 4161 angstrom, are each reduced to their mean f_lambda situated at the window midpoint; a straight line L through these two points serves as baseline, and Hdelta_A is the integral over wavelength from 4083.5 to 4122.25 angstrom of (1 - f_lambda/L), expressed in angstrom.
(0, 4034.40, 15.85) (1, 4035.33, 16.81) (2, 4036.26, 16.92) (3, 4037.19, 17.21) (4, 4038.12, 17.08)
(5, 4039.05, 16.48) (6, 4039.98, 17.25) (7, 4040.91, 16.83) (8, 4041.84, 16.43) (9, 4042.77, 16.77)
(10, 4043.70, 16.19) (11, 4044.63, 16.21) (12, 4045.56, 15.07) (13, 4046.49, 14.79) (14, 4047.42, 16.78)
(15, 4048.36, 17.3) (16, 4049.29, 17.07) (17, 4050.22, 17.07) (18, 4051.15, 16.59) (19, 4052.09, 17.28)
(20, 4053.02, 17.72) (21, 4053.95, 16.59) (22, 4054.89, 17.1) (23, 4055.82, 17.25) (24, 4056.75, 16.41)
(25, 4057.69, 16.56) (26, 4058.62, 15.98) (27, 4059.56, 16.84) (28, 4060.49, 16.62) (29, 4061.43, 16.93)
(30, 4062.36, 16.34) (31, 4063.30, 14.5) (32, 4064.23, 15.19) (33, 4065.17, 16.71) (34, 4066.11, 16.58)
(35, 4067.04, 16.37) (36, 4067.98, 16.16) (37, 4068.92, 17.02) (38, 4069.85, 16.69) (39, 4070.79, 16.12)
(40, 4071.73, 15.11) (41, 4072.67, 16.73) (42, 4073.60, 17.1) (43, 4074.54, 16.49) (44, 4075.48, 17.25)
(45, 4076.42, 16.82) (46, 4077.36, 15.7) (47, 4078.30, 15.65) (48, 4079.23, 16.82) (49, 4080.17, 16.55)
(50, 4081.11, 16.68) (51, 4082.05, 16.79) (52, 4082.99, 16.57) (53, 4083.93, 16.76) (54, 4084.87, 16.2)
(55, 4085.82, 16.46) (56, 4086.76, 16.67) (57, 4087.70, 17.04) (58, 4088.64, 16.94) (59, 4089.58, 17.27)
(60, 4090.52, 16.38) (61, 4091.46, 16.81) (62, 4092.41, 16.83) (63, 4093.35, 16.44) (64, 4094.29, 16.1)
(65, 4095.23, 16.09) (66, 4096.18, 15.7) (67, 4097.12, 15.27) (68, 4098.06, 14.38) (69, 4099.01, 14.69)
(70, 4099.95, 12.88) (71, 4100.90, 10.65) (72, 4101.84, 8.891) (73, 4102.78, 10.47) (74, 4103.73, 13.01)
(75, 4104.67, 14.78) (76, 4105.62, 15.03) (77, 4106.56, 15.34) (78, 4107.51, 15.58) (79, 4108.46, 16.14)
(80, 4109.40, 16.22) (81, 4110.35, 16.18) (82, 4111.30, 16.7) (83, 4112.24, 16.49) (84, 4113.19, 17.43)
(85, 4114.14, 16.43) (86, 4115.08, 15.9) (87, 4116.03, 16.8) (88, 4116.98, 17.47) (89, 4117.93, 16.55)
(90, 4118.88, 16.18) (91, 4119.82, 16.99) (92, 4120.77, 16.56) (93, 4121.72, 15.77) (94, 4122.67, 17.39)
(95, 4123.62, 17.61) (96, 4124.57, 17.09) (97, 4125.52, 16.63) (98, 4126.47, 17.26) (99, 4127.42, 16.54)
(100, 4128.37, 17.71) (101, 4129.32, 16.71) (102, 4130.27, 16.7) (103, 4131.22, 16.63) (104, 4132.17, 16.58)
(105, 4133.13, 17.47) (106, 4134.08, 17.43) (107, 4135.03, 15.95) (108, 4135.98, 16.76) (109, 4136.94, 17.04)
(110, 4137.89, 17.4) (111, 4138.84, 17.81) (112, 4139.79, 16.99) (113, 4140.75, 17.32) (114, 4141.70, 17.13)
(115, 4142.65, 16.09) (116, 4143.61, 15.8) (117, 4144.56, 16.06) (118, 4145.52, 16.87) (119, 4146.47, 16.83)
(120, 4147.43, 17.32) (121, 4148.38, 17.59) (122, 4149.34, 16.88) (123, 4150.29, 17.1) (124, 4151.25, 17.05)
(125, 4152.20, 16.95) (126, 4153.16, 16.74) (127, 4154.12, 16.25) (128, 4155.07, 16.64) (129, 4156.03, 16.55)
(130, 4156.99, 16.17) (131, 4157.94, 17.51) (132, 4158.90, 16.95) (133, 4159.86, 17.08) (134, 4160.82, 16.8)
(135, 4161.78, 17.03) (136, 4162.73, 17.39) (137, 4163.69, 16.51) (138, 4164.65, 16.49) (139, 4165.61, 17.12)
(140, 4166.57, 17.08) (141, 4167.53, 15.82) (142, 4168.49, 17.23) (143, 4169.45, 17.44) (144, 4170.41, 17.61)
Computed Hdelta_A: 2.4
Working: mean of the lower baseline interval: 16.5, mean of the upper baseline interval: 16.9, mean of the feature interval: 15.6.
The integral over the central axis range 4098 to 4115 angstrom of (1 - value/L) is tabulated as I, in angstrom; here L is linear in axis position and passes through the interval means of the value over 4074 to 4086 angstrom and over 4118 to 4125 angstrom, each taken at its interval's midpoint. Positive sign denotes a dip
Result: 2.2 angstrom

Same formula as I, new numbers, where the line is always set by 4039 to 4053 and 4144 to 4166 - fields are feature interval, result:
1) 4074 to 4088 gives 0.10 angstrom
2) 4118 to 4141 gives -0.18 angstrom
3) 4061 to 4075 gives 0.31 angstrom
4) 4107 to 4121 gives 0.21 angstrom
